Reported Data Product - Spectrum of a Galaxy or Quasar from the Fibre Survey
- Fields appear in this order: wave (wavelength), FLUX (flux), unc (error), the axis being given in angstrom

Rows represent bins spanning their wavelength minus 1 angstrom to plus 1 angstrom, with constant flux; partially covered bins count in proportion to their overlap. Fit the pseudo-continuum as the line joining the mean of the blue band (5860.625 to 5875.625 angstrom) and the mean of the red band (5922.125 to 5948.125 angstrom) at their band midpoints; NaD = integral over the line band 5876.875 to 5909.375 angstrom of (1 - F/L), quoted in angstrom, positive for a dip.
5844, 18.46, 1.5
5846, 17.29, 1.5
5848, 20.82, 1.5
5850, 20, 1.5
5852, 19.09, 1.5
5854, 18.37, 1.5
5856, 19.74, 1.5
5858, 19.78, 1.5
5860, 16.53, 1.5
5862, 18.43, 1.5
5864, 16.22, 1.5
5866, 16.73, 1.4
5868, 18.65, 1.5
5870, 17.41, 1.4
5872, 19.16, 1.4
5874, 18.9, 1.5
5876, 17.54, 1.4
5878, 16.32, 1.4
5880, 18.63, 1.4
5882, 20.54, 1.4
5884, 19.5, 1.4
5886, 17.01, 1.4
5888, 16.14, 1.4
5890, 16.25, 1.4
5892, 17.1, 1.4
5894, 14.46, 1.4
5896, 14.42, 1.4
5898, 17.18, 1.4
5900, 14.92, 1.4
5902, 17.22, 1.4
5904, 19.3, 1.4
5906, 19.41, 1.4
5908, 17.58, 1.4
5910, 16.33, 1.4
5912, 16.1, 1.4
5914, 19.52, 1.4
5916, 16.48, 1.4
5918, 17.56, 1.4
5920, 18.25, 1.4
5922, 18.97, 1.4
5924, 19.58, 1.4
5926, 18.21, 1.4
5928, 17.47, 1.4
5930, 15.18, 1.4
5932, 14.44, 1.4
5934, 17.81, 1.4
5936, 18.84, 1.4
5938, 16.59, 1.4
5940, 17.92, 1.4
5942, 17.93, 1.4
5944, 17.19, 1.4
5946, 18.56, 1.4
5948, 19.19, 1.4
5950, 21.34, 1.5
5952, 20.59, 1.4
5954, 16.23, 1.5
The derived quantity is 1.0 angstrom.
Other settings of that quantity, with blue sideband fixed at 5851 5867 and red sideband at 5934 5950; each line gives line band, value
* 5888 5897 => 1.3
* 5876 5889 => 0.1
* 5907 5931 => 0.8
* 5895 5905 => 0.9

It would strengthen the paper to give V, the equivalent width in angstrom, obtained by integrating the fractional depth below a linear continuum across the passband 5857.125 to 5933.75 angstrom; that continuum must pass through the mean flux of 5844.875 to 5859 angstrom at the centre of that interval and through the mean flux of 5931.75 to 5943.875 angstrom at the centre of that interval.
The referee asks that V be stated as 3.7 angstrom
